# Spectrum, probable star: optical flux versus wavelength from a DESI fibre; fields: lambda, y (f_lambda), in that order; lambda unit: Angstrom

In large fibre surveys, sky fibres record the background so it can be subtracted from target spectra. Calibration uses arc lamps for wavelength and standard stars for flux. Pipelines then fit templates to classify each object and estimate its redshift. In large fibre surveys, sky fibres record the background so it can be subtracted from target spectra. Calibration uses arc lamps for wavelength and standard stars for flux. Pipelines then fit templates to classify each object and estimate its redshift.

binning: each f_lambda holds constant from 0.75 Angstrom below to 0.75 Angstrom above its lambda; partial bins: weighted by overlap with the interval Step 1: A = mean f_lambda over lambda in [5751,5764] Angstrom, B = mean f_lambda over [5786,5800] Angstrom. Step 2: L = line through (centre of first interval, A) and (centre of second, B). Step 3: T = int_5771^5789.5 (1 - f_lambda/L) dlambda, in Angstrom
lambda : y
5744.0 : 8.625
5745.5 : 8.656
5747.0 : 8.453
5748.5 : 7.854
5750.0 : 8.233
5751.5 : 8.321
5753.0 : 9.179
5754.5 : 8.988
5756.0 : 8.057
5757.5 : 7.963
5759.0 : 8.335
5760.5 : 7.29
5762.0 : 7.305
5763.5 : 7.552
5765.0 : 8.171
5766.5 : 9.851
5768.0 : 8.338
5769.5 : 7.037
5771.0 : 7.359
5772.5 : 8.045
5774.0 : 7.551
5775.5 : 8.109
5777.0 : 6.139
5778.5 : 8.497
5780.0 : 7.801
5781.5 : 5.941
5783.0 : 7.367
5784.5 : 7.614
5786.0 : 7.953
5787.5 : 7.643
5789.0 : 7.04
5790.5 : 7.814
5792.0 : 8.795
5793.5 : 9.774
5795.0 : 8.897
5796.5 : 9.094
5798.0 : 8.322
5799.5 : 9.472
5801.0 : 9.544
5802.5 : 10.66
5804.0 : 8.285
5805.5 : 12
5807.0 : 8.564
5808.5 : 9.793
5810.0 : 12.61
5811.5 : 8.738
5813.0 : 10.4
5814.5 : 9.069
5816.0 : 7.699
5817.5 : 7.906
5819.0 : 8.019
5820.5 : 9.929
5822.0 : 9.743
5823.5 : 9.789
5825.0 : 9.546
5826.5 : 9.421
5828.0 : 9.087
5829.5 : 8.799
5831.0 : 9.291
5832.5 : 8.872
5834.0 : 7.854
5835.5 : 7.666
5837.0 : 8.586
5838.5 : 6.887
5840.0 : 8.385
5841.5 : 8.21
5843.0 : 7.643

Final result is 1.95 Angstrom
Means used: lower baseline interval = 8.12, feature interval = 7.48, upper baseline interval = 8.49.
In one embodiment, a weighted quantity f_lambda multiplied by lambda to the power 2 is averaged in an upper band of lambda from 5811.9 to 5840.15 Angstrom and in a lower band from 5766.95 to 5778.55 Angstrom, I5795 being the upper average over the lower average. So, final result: 1.17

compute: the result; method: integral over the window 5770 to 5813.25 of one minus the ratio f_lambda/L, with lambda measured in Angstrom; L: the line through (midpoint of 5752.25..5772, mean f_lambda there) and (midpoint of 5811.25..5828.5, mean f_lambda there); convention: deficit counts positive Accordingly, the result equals 0.32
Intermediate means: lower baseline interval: 8.11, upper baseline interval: 9.12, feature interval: 8.58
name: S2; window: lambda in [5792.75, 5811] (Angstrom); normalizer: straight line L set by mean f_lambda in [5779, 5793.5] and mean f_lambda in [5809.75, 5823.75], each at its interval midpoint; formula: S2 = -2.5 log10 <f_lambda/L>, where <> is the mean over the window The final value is -0.15 mag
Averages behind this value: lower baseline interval 7.68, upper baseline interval 9.26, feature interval 9.74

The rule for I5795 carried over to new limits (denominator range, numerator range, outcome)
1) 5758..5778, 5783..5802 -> 1.10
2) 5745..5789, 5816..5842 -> 1.12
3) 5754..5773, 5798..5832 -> 1.20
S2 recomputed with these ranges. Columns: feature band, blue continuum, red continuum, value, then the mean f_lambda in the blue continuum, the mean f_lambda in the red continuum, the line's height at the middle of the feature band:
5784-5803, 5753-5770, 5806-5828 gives 0.03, 8.14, 9.39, 8.86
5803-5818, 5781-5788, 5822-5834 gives -0.13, 7.34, 9.2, 8.45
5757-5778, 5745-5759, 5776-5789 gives 0.01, 8.4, 7.36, 7.88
